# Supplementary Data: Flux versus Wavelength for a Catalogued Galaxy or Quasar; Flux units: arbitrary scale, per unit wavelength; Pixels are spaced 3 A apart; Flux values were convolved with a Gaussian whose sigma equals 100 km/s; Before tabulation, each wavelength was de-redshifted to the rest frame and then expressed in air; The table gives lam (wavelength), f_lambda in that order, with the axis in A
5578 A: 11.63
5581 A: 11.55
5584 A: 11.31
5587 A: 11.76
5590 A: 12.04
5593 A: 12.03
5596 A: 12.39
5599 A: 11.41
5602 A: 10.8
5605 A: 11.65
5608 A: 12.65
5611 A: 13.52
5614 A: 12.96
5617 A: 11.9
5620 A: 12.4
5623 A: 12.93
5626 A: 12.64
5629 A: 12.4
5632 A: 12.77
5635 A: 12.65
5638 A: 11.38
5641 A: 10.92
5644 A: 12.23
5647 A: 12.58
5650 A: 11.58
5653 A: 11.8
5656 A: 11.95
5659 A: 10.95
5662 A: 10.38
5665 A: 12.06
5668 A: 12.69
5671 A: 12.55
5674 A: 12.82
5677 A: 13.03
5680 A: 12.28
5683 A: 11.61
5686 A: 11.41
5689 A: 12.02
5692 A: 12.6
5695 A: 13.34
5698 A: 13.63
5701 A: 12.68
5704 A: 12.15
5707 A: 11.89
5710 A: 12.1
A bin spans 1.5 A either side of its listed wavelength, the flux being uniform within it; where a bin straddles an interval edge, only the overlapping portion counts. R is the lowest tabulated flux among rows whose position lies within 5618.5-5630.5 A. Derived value 12.4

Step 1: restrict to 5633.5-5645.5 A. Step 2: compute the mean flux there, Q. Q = 11.8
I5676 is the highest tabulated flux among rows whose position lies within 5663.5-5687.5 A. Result 13.03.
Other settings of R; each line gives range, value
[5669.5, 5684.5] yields 11.61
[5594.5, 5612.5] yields 10.8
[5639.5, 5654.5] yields 10.92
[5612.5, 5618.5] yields 11.9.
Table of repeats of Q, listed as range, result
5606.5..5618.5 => 12.8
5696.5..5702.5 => 13.2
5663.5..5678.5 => 12.6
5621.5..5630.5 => 12.7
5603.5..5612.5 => 12.6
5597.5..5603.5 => 11.1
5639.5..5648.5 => 11.9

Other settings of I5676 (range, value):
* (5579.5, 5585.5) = 11.55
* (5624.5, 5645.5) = 12.77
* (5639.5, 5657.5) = 12.58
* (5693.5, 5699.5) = 13.63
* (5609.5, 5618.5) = 13.52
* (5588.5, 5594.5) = 12.04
